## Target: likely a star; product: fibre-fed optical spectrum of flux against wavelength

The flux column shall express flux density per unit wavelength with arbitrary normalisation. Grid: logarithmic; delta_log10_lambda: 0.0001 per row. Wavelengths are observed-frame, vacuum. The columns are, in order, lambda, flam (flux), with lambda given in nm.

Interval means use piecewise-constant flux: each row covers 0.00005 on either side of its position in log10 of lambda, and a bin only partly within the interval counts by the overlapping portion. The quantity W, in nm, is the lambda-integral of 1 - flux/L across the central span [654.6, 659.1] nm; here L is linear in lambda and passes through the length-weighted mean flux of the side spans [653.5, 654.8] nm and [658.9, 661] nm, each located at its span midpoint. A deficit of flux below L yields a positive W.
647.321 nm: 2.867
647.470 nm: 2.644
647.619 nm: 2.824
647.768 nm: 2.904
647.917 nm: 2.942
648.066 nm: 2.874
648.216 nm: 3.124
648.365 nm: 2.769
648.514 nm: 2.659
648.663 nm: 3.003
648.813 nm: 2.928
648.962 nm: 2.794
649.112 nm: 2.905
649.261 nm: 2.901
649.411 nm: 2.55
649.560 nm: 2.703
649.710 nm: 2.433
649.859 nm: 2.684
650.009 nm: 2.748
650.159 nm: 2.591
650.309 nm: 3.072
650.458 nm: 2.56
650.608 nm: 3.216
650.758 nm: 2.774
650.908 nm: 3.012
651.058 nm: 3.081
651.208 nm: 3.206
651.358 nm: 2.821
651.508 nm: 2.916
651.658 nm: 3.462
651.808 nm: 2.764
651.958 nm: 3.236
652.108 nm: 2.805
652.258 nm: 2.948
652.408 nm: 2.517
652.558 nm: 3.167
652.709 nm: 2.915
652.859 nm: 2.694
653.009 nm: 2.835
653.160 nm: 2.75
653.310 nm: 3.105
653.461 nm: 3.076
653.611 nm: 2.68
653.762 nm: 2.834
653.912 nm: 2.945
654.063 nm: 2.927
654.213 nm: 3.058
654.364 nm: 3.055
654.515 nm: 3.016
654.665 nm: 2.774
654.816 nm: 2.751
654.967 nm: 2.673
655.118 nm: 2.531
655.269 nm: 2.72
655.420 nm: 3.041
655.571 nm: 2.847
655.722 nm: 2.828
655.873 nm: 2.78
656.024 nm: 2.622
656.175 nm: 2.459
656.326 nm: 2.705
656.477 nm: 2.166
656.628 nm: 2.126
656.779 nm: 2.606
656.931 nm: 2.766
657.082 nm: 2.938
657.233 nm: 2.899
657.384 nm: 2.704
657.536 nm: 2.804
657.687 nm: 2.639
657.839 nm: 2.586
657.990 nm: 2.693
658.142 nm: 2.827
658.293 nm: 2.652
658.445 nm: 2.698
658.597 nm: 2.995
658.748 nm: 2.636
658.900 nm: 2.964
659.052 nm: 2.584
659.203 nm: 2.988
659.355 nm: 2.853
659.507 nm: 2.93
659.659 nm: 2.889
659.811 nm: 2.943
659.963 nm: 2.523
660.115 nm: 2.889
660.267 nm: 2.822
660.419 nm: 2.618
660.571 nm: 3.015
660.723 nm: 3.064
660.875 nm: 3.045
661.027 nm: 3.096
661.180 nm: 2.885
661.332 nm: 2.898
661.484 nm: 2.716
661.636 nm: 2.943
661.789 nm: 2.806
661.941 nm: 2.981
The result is 0.29 nm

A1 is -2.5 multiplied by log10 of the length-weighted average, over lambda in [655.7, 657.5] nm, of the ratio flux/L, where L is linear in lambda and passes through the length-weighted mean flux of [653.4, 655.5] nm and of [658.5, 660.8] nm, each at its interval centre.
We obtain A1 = 0.088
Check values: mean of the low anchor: 2.86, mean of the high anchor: 2.85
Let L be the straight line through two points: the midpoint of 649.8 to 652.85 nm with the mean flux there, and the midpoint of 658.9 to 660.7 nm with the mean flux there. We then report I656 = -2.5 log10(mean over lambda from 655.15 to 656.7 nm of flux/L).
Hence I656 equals 0.098 mag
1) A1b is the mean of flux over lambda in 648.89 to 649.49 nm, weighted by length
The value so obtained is 2.79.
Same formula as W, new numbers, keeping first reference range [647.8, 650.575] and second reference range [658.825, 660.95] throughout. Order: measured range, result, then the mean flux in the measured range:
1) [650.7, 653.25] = -0.11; 2.94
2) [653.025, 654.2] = -0.03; 2.91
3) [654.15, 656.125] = 0.01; 2.82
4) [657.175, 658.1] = 0.04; 2.72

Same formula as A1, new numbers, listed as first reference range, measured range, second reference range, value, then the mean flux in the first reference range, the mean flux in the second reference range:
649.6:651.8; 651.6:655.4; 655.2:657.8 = -0.04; 2.89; 2.68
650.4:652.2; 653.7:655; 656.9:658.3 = -0.01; 2.99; 2.76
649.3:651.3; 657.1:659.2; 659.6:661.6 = 0.04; 2.82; 2.88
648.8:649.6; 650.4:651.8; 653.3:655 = -0.06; 2.79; 2.91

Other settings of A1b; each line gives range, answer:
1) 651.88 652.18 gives 3.02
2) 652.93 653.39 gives 2.89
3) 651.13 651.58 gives 2.98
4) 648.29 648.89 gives 2.84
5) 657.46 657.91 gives 2.67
